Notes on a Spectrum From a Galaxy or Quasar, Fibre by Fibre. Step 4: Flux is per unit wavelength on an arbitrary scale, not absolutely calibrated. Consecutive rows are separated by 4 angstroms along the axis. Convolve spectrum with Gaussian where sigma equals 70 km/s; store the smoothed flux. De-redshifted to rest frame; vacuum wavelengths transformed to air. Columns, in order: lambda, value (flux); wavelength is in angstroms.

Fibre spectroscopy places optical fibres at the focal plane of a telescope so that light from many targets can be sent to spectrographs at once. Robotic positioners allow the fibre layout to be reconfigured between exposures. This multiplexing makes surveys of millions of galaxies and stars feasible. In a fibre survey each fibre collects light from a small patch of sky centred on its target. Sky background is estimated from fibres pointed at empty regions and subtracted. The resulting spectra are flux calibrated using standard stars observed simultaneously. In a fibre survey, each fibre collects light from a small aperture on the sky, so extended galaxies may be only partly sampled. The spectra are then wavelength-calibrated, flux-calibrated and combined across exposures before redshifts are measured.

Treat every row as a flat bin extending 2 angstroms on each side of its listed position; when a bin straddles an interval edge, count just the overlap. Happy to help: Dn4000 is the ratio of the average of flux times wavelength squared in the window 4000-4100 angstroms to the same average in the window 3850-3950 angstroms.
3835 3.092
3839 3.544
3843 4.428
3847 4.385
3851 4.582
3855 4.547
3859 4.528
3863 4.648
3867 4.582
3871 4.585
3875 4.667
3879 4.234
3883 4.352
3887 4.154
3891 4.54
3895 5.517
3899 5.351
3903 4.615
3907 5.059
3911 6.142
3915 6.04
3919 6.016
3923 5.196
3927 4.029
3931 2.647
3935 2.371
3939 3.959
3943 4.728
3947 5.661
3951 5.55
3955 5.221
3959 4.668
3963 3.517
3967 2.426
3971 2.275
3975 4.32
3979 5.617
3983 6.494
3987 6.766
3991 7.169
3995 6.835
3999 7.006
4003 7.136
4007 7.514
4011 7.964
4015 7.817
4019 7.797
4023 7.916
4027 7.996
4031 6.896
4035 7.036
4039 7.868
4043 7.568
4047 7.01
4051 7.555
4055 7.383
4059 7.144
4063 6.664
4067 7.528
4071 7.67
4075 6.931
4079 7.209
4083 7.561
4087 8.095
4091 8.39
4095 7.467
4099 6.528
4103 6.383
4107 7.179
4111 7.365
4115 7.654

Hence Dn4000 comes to 1.7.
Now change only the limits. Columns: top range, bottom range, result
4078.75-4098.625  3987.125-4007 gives 1.14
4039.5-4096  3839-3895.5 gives 1.84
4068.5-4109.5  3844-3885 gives 1.82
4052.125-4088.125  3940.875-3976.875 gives 1.82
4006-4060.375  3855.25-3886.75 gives 1.82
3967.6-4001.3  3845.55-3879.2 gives 1.33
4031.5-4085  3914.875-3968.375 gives 1.76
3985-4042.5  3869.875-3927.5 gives 1.57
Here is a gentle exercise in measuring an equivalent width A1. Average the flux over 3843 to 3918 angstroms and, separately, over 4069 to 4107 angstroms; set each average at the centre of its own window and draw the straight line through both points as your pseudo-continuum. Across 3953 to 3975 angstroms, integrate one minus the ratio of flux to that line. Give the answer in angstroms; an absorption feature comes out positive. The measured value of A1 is 8.1 angstroms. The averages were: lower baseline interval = 4.81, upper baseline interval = 7.35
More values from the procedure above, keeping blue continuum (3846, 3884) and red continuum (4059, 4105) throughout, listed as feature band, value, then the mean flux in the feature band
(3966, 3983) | 5.4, 4.07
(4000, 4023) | -4.5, 7.64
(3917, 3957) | 6.7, 4.54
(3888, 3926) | -1.9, 5.32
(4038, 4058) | -1.7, 7.44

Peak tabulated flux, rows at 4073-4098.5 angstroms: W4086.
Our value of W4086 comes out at 8.39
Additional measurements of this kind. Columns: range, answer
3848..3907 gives 5.517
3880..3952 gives 6.142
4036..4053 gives 7.868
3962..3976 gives 4.32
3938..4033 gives 7.996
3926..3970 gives 5.661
